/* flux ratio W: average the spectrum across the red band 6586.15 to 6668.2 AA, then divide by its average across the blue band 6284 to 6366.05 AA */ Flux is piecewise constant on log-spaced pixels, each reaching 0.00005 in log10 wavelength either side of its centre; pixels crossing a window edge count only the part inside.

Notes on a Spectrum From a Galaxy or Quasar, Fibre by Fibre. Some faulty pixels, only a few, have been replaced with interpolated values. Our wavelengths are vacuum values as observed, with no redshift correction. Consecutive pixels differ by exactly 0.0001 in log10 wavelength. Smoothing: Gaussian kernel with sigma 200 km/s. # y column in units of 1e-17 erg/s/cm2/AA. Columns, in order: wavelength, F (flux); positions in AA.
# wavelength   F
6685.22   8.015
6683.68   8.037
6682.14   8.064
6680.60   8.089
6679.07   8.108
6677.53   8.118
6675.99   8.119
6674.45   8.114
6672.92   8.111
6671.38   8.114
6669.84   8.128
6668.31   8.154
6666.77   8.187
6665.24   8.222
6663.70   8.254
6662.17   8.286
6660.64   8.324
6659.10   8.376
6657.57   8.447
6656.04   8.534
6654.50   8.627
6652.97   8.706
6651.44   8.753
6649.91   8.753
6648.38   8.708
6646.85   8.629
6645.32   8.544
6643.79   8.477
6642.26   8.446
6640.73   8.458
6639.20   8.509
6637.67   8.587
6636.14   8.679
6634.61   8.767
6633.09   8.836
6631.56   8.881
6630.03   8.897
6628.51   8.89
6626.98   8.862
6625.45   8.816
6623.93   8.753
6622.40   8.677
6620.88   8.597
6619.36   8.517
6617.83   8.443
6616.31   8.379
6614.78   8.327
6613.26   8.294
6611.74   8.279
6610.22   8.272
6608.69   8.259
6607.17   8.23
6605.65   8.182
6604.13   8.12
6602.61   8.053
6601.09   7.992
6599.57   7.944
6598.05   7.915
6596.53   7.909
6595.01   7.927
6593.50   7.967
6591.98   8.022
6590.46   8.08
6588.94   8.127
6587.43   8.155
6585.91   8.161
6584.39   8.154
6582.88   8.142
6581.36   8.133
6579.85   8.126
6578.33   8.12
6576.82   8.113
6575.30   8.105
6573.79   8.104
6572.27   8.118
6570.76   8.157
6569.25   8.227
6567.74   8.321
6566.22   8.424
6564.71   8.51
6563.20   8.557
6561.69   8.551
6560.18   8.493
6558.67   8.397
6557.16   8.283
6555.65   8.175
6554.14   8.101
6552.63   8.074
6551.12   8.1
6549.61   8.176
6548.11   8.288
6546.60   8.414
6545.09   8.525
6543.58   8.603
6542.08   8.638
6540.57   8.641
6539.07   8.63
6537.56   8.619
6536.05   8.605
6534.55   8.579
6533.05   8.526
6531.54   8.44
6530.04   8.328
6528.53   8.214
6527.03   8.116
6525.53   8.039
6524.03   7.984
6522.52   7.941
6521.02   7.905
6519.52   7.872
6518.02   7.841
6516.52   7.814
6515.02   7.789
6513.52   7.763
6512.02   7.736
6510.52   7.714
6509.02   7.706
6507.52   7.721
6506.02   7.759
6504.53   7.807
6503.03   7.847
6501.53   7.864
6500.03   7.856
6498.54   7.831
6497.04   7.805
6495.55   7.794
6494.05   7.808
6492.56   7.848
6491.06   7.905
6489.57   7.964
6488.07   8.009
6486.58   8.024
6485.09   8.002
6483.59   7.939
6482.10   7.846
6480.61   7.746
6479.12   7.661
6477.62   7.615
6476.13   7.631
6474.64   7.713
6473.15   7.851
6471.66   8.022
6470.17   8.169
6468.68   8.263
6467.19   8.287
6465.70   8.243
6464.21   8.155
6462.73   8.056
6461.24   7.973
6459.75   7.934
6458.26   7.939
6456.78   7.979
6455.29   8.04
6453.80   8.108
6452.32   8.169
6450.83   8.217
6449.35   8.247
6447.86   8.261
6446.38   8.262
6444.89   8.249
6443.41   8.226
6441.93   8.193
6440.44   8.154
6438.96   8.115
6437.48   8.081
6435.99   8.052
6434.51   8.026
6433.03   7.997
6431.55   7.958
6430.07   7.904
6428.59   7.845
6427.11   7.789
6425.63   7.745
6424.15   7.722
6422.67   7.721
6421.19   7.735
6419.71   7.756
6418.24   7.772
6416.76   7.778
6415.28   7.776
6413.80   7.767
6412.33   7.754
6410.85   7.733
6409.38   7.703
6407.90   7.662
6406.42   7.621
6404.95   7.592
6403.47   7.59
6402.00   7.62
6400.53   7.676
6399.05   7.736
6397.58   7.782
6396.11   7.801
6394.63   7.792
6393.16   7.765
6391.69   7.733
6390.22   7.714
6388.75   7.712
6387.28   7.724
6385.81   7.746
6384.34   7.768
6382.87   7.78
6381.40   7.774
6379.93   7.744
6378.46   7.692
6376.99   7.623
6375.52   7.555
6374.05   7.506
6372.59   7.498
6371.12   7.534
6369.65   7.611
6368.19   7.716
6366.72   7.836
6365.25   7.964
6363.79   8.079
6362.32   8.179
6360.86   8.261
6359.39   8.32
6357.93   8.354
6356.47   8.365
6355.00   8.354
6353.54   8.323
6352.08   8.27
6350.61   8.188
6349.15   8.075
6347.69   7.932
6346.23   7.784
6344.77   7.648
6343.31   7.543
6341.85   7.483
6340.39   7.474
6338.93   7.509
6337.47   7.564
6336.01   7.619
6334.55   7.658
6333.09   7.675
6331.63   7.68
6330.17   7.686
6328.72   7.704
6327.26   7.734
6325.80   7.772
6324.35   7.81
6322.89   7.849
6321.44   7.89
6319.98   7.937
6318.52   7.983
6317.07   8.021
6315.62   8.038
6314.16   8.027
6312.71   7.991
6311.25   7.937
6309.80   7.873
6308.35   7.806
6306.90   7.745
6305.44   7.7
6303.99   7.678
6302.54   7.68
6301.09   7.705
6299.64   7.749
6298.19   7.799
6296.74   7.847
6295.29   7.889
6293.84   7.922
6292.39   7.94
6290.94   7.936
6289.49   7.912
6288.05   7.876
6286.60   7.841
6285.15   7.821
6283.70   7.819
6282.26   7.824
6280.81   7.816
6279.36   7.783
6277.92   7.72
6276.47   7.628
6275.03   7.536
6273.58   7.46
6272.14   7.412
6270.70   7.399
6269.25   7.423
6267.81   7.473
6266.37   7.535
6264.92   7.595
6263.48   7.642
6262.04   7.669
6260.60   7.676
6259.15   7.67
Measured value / 1.1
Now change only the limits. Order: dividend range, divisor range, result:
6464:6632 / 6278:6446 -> 1.04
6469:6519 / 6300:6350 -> 1.01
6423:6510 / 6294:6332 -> 1.02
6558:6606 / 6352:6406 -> 1.04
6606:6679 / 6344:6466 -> 1.07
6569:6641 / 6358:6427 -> 1.07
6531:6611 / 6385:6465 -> 1.05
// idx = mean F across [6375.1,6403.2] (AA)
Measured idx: 7.72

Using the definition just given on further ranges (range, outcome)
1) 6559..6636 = 8.32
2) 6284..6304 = 7.83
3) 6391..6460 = 7.9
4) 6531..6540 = 8.57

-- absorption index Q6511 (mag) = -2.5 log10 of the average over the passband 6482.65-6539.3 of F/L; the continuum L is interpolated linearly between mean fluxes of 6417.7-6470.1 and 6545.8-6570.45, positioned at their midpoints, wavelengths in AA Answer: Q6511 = 0.03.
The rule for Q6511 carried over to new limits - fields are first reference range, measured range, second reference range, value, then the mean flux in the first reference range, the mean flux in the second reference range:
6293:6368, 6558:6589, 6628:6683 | 0.01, 7.88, 8.44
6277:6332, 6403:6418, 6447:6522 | 0.03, 7.84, 7.92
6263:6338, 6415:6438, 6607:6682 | 0.02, 7.76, 8.46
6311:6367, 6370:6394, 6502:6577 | 0.04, 7.91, 8.19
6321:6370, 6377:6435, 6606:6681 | 0.03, 7.88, 8.46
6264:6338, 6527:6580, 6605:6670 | 0.00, 7.76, 8.51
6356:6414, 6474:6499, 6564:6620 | 0.02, 7.78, 8.17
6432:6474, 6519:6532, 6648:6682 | 0.01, 8.11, 8.32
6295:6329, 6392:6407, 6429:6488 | 0.04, 7.84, 8.03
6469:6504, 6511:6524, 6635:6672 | 0.02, 7.86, 8.46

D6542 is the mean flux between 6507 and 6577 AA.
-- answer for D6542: 8.21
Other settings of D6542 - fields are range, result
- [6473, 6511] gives 7.82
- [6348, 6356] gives 8.23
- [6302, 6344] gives 7.76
